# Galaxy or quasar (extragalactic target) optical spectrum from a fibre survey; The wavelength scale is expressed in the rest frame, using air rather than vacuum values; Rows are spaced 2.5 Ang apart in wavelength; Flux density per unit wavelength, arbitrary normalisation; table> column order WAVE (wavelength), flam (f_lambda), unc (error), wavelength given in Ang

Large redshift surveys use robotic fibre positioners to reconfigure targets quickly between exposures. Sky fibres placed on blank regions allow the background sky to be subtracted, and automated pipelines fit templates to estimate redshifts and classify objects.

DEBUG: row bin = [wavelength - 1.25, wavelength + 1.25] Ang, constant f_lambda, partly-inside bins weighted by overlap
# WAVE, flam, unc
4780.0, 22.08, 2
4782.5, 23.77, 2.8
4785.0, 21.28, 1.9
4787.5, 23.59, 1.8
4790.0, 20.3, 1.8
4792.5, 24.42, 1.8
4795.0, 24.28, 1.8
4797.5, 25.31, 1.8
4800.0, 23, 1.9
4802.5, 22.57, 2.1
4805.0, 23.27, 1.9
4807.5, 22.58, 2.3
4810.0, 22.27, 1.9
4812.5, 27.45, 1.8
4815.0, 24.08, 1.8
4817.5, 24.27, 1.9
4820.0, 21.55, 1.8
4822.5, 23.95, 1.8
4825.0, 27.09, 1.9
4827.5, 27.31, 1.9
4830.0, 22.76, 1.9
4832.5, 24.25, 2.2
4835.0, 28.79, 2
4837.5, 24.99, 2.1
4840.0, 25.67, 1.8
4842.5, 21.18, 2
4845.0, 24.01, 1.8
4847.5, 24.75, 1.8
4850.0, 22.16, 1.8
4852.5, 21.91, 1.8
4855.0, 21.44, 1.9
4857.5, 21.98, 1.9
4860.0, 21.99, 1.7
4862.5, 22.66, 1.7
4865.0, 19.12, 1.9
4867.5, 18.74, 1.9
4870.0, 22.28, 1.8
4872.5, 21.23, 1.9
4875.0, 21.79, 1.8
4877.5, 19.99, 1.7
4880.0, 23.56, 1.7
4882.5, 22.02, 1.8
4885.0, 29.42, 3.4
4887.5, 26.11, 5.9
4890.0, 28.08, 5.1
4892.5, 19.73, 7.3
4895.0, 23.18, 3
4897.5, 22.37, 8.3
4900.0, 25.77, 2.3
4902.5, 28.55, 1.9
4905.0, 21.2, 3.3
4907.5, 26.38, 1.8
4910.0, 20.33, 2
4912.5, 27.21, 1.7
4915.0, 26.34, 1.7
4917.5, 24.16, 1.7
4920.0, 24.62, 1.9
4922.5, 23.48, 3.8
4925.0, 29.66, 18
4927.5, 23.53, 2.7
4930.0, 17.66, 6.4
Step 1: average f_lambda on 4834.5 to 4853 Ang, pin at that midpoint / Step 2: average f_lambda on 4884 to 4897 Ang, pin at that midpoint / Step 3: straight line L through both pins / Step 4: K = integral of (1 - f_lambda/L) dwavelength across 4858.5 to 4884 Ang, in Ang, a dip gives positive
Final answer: 3.35 Ang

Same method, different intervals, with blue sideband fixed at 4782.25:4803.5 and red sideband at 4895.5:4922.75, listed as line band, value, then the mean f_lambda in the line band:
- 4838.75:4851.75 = 0.2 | 23.5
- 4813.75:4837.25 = -1.3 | 24.9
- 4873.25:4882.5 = 0.9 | 21.8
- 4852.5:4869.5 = 2.0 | 21.1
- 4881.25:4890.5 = -0.8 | 26.3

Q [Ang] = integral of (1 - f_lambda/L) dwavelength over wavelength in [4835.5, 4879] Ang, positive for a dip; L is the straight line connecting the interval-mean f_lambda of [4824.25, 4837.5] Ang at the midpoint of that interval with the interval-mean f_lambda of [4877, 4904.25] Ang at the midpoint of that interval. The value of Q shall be 5.3 Ang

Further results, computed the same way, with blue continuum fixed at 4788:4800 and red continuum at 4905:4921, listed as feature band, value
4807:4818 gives -0.3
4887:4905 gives -0.1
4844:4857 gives 0.7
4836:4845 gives -0.1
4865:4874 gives 1.3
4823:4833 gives -0.6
